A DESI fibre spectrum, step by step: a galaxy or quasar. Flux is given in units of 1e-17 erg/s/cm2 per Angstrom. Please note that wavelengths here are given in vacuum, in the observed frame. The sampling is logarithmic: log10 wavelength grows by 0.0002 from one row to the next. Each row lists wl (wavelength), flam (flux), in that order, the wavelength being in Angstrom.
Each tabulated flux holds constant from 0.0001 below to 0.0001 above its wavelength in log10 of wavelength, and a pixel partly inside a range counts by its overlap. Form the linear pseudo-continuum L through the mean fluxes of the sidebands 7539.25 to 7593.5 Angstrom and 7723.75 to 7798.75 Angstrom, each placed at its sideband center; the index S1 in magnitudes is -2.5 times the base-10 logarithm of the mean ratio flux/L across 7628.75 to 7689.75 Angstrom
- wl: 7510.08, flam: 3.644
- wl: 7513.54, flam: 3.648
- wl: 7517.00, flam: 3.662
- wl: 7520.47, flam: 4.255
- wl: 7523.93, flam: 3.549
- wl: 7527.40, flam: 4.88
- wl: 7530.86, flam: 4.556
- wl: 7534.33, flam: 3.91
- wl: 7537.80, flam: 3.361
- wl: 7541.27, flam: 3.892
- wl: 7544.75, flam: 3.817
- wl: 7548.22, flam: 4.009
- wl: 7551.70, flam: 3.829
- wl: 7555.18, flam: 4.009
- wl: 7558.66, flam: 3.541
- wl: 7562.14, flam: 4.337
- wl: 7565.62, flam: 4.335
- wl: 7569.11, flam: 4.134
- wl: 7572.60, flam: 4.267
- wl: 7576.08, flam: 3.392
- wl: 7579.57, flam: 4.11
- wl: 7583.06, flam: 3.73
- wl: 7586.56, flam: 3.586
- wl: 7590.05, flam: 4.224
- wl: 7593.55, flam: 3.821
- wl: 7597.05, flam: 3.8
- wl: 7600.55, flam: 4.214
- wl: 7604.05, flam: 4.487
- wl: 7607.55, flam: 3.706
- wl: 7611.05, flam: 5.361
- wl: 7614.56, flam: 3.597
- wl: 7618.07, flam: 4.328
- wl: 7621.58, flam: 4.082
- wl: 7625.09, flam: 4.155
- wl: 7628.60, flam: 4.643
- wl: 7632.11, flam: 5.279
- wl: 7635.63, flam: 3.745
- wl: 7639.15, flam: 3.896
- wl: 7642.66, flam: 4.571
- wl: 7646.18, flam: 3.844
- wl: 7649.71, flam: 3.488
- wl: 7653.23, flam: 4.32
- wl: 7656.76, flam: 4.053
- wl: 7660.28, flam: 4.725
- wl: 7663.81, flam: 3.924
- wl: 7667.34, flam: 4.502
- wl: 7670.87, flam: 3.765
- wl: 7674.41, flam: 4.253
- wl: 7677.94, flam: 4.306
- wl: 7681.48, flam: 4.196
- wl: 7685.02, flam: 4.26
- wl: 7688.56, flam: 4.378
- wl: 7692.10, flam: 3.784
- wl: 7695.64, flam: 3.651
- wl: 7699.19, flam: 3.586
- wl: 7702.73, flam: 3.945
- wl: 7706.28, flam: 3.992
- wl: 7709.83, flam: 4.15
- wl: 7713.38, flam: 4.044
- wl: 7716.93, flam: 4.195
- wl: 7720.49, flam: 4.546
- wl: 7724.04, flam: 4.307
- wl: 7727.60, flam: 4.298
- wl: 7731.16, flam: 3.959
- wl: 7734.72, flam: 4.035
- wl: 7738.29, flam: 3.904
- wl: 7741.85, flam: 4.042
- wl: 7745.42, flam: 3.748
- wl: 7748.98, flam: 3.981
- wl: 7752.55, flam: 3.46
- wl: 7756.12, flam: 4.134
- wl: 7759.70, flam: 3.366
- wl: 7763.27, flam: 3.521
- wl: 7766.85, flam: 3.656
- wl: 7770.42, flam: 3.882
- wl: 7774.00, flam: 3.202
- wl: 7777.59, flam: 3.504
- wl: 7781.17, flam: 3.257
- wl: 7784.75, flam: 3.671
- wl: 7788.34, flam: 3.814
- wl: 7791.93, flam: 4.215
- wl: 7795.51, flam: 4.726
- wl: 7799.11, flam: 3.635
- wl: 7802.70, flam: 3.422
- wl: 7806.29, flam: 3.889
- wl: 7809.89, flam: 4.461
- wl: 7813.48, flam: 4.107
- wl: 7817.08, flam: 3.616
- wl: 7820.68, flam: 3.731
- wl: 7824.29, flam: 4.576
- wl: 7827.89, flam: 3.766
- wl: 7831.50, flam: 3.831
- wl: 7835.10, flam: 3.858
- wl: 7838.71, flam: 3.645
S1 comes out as -0.09 mag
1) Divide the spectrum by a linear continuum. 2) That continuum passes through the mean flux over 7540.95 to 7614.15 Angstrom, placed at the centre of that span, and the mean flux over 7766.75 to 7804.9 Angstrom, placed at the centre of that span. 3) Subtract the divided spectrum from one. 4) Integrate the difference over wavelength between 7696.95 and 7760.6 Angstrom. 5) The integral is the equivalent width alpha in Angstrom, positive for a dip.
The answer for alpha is -3.0 Angstrom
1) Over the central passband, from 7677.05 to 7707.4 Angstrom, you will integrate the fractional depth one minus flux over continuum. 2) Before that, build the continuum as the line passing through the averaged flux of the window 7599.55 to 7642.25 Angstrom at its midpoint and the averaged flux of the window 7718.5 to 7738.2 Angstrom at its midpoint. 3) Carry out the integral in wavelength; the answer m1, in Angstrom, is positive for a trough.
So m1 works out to 1.7 Angstrom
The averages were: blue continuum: 4.3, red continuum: 4.2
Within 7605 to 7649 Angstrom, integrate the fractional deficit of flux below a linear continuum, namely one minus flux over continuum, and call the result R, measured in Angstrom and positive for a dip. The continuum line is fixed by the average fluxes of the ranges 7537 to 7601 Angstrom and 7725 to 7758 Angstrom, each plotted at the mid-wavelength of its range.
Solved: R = -3.6 Angstrom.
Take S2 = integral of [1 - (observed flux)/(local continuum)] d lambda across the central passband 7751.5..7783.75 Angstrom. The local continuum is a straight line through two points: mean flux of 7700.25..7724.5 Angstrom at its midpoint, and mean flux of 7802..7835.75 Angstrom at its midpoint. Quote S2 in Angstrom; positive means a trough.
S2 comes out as 3.9 Angstrom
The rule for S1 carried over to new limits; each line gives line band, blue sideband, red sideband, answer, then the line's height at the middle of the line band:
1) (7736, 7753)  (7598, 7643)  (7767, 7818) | 0.02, 3.95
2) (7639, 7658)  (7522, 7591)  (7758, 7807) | -0.05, 3.86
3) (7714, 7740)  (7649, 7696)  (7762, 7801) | -0.06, 3.94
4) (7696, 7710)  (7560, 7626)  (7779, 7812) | 0.03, 3.98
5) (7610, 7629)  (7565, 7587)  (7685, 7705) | -0.10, 3.93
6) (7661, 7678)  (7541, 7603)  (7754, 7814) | -0.08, 3.88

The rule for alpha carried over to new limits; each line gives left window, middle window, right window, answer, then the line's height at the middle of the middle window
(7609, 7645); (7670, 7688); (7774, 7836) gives 0.1 Angstrom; 4.21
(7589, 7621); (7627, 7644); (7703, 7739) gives -1.1 Angstrom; 4.16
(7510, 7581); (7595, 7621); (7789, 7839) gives -1.5 Angstrom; 3.97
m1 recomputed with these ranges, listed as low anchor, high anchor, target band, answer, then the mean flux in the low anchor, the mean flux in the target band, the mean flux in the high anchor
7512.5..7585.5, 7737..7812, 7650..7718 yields -4.1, 3.96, 4.09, 3.79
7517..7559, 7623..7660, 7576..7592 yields 0.9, 3.97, 3.85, 4.22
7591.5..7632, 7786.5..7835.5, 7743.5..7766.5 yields 2.0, 4.24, 3.7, 3.98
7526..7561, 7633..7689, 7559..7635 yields -1.8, 3.98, 4.15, 4.15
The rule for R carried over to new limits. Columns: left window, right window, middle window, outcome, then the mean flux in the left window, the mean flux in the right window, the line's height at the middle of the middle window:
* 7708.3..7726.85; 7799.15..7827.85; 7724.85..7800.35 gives 5.30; 4.25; 3.94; 4.11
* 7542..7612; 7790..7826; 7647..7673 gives -0.51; 4.02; 4.04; 4.02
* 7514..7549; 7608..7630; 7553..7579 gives 0.67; 3.98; 4.32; 4.11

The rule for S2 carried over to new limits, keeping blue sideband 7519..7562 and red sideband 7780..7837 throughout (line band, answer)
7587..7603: -0.13 Angstrom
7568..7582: 0.05 Angstrom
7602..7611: -0.85 Angstrom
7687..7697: 0.01 Angstrom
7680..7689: -0.73 Angstrom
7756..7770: 1.05 Angstrom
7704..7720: -0.76 Angstrom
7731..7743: -0.16 Angstrom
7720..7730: -1.01 Angstrom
